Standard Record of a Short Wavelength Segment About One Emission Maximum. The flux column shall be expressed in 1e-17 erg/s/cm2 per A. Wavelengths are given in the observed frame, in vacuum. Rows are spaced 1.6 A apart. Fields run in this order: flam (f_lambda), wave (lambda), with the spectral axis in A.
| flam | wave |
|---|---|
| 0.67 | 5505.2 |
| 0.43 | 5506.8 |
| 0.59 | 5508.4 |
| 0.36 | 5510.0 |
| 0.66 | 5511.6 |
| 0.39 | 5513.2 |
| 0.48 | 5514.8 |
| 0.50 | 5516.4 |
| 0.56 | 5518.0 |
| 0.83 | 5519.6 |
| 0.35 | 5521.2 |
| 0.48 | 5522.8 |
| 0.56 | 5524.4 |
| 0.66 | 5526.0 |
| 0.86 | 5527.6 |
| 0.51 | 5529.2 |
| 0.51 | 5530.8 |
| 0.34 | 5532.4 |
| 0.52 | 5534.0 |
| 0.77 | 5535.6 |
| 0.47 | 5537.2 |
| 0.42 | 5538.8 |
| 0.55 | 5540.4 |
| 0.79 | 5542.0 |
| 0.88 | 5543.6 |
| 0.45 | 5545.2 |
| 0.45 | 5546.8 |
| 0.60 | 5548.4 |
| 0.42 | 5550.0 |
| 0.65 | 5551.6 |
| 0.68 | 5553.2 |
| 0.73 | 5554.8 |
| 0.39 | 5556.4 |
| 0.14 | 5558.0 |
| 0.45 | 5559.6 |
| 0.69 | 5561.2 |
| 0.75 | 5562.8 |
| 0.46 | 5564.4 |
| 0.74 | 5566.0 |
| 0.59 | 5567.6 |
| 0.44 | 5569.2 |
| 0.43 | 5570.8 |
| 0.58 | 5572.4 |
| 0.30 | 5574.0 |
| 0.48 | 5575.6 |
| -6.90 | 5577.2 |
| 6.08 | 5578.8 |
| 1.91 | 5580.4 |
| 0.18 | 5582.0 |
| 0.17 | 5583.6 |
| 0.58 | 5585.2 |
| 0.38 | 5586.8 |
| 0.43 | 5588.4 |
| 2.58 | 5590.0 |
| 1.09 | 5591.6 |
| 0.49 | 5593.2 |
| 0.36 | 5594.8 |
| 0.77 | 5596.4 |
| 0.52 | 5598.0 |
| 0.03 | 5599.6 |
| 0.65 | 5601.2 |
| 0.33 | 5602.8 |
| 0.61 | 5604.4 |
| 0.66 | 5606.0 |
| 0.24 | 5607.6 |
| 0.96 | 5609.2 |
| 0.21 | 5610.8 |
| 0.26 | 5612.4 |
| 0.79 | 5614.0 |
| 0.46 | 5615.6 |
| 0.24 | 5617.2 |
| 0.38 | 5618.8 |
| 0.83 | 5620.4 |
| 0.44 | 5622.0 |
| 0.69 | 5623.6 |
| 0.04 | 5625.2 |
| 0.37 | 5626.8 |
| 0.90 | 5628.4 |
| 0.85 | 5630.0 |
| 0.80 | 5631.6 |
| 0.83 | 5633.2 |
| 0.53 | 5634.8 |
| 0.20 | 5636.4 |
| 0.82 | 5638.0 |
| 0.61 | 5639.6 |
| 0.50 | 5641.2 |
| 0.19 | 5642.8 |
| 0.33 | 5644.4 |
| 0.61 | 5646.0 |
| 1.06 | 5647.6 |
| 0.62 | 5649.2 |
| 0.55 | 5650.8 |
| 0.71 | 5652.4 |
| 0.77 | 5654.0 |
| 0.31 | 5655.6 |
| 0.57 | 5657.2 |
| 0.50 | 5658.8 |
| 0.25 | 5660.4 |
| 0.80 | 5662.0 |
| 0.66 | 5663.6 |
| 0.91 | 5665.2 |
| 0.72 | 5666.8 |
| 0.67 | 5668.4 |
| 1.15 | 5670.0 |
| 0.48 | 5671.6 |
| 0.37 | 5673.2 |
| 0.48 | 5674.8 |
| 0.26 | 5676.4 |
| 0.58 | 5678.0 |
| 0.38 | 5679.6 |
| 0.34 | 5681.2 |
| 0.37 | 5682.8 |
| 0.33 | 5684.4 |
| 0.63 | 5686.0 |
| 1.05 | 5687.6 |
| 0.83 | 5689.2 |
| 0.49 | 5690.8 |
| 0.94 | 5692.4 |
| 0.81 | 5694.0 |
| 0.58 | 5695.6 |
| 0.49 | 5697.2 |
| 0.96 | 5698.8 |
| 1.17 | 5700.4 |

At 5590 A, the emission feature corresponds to H-beta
